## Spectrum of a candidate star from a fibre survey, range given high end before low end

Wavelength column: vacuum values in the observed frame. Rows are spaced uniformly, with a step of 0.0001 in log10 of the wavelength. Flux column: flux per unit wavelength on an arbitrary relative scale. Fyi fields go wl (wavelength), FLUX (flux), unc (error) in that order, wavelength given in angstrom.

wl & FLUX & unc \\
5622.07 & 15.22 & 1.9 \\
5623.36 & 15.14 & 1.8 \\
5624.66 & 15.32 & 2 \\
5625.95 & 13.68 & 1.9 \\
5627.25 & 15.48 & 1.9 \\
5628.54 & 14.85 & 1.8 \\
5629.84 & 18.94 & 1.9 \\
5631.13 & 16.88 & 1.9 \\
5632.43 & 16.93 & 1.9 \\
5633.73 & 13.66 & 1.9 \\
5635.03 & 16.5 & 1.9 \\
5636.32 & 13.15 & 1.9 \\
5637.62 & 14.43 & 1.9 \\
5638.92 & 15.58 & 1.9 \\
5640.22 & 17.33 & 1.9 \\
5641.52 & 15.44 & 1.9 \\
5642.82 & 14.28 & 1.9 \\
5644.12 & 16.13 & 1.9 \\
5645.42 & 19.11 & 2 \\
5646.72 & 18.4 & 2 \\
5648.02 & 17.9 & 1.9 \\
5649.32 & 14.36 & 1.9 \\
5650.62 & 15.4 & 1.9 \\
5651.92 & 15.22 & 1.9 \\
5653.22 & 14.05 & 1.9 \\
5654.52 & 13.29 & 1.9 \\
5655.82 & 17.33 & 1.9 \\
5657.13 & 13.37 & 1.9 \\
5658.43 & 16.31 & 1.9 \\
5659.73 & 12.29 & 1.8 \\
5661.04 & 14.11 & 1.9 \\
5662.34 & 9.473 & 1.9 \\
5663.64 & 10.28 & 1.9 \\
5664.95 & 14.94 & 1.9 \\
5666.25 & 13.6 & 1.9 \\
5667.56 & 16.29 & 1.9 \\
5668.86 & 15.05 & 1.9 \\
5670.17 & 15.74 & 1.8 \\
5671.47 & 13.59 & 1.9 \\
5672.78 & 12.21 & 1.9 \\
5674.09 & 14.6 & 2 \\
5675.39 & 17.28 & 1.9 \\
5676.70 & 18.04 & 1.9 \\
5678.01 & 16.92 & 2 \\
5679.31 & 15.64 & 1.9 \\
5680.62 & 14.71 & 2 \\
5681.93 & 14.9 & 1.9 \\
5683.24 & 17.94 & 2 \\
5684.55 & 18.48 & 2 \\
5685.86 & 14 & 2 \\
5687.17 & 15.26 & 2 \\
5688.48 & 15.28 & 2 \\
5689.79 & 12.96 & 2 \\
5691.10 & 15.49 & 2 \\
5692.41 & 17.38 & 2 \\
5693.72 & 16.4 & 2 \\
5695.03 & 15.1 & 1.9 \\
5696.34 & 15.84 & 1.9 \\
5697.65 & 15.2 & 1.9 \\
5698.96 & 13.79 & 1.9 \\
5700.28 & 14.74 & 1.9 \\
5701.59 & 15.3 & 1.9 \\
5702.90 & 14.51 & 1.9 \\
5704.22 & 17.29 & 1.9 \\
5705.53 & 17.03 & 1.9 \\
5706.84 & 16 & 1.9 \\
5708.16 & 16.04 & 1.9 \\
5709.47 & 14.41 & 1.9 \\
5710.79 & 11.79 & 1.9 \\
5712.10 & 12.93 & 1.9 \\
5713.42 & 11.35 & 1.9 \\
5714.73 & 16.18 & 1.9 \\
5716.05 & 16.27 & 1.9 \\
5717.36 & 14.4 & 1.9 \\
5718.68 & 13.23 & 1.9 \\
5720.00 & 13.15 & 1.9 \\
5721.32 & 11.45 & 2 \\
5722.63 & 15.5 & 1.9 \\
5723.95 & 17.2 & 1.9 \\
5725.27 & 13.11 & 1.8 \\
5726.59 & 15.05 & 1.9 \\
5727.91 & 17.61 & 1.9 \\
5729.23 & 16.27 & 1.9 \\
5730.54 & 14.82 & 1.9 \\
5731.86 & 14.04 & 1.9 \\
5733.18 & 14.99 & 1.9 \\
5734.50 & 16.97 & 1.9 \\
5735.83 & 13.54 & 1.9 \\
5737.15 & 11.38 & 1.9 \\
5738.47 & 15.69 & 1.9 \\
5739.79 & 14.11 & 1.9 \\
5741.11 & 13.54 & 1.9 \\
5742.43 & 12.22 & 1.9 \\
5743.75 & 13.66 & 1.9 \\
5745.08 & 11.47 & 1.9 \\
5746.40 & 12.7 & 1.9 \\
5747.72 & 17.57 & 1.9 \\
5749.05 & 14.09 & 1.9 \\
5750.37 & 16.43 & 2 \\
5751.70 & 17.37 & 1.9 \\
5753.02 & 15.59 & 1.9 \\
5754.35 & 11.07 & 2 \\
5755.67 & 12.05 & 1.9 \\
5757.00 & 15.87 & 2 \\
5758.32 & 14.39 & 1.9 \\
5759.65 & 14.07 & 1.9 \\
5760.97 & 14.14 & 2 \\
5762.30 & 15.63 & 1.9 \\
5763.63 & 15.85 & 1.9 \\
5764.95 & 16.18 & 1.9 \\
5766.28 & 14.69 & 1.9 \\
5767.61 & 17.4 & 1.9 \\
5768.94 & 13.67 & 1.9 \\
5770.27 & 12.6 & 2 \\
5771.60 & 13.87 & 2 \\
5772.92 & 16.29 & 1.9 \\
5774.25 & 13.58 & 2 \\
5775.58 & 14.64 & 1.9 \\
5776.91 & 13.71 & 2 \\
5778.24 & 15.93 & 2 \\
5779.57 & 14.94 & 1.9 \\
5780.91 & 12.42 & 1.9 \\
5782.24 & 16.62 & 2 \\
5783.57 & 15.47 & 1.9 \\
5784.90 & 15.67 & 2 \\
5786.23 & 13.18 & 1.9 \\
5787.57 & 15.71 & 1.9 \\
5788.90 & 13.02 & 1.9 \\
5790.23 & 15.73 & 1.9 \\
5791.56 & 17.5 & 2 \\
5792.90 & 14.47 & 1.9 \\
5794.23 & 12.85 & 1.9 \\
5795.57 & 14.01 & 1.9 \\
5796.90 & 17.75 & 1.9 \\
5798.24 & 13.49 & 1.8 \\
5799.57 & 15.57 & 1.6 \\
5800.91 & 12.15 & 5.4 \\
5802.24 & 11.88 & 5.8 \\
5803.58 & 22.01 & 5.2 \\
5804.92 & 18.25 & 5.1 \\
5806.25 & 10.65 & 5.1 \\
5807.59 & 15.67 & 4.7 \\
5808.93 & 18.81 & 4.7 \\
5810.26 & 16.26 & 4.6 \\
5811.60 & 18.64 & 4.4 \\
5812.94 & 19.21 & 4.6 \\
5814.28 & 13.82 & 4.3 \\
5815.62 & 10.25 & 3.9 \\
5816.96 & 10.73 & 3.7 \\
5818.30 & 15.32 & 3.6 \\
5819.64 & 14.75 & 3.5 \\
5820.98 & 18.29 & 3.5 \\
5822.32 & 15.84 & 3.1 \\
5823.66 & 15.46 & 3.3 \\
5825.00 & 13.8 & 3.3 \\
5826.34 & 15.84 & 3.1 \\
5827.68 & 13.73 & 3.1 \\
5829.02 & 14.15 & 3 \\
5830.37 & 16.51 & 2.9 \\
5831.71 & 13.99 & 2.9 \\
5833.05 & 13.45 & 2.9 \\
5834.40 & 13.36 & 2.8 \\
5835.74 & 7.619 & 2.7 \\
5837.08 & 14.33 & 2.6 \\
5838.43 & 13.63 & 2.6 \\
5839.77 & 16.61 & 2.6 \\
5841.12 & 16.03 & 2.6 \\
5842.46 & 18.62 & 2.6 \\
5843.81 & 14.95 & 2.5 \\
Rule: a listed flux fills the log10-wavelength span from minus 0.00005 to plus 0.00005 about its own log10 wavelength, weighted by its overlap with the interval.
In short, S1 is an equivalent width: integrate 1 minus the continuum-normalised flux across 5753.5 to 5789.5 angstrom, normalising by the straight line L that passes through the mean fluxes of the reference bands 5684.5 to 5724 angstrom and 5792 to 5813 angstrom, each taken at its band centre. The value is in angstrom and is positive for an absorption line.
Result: 2.0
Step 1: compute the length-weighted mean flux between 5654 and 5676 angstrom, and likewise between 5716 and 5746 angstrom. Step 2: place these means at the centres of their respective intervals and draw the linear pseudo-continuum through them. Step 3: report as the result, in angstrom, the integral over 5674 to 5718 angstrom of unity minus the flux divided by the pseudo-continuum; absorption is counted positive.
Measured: -3.8 angstrom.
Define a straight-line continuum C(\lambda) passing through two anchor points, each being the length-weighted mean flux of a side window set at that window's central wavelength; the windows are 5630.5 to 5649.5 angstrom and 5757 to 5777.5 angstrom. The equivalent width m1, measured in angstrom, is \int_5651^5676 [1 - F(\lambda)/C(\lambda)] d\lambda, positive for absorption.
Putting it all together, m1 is 2.6 angstrom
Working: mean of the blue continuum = 16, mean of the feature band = 14.2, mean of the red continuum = 14.8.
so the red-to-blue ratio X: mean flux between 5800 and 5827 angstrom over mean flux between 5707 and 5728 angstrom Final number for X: 1.08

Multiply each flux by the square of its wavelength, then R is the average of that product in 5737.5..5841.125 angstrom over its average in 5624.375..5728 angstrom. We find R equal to 1.01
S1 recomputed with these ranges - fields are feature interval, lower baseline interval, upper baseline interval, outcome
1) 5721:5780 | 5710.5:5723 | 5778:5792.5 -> -1.2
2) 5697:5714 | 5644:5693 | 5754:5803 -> 0.4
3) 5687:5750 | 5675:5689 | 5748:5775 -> 3.6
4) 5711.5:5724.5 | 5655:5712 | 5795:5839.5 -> 0.7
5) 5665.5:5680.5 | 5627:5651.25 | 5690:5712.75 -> 0.2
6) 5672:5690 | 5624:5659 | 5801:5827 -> 0.0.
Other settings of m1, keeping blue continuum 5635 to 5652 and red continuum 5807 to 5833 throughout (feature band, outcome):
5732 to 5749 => 1.73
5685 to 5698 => 0.35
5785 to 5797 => 0.45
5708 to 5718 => 1.03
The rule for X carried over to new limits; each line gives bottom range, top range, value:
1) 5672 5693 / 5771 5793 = 0.95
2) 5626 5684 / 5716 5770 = 0.95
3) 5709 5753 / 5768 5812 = 1.05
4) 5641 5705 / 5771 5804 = 0.98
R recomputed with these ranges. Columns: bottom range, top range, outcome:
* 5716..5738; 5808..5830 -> 1.08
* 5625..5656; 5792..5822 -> 1.03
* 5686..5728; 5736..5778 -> 0.98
